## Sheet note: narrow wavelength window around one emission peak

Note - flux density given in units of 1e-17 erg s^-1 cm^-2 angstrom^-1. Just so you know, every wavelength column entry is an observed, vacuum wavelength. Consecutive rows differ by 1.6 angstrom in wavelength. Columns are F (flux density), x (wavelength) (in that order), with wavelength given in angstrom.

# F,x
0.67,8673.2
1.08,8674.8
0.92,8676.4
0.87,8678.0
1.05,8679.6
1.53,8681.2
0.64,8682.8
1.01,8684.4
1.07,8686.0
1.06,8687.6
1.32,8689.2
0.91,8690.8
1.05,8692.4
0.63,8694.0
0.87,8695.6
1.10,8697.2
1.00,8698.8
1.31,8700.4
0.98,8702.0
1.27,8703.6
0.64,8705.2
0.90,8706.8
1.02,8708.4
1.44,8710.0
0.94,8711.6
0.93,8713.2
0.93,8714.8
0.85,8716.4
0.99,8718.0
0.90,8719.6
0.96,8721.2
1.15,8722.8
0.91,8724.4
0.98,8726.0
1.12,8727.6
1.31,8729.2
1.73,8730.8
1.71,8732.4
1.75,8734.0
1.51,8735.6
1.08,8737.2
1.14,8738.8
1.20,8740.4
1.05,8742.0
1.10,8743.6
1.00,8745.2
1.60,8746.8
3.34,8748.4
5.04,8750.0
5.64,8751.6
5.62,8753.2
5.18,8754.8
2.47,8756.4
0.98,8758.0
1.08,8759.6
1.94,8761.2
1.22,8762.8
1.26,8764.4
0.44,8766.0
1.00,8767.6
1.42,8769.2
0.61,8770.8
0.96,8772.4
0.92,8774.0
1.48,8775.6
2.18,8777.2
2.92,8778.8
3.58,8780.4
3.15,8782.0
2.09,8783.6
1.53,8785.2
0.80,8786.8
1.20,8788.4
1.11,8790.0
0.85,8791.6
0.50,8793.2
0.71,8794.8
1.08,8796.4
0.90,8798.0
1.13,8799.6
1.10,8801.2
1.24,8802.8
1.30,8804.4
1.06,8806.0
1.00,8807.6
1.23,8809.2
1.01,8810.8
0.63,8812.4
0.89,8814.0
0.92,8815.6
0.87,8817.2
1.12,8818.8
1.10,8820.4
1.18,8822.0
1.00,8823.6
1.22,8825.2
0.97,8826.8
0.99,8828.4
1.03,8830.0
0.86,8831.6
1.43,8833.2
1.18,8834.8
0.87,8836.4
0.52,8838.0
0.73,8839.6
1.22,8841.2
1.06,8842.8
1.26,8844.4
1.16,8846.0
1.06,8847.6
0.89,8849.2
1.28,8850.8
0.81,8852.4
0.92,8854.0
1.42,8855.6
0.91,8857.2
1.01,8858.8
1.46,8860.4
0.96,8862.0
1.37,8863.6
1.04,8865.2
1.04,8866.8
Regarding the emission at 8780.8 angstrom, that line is [N II]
